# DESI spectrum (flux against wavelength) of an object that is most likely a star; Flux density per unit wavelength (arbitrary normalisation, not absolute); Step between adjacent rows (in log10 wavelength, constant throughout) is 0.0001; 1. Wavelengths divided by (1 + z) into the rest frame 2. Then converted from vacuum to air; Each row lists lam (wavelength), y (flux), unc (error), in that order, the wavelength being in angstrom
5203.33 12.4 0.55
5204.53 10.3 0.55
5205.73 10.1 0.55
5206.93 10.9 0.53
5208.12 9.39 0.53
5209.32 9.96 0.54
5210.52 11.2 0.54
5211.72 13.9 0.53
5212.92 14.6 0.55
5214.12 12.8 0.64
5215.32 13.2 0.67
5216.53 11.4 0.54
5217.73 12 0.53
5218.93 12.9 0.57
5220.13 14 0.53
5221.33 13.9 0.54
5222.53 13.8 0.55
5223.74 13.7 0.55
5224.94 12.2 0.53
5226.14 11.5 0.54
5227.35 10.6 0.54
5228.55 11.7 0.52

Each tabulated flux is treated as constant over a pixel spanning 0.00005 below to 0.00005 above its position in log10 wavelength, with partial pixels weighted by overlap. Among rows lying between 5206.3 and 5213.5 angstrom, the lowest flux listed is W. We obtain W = 9.39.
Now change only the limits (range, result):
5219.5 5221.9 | 13.9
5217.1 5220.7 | 12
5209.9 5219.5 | 11.2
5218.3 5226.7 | 11.5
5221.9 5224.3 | 13.7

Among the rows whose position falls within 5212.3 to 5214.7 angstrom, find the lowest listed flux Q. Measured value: 12.8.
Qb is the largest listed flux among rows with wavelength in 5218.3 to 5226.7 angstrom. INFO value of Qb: 14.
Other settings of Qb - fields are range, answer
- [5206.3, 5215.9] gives 14.6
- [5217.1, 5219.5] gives 12.9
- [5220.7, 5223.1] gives 13.9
